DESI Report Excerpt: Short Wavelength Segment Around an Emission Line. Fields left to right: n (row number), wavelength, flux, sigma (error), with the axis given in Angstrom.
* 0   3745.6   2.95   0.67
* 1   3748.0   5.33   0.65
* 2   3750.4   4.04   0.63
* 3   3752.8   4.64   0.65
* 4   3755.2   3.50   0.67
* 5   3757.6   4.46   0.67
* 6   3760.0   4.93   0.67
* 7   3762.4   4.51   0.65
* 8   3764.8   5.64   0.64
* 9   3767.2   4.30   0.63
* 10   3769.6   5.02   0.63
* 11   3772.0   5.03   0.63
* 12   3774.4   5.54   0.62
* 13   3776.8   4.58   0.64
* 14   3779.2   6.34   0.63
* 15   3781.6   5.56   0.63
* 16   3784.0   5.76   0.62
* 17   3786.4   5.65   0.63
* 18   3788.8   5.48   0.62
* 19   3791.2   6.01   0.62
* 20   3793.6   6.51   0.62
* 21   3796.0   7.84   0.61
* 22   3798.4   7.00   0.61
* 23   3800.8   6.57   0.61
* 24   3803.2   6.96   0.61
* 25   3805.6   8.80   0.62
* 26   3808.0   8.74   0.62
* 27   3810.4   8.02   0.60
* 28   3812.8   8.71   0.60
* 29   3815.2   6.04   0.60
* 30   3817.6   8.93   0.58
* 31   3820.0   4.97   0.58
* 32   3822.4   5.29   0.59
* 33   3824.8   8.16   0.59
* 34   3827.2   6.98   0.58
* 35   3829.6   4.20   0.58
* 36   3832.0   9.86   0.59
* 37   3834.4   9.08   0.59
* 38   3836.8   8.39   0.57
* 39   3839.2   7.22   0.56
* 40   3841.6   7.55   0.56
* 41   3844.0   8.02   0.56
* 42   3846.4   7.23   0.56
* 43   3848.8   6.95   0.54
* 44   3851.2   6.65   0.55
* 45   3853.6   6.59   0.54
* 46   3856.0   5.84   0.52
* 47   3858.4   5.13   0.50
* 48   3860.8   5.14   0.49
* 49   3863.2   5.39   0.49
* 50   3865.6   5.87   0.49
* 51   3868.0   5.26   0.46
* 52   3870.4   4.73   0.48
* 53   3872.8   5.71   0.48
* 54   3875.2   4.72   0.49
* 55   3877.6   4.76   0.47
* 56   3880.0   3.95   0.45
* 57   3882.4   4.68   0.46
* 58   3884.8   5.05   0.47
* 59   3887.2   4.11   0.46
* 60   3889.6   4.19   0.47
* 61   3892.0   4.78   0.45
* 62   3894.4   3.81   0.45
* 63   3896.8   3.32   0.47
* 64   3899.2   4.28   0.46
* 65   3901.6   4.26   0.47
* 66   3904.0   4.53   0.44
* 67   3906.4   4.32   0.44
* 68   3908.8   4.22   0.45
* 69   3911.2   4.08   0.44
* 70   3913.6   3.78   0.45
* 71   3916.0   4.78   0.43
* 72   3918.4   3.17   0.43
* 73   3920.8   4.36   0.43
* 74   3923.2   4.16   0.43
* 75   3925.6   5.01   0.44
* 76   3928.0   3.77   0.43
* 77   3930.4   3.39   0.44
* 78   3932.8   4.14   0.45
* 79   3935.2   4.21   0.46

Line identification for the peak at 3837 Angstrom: C IV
